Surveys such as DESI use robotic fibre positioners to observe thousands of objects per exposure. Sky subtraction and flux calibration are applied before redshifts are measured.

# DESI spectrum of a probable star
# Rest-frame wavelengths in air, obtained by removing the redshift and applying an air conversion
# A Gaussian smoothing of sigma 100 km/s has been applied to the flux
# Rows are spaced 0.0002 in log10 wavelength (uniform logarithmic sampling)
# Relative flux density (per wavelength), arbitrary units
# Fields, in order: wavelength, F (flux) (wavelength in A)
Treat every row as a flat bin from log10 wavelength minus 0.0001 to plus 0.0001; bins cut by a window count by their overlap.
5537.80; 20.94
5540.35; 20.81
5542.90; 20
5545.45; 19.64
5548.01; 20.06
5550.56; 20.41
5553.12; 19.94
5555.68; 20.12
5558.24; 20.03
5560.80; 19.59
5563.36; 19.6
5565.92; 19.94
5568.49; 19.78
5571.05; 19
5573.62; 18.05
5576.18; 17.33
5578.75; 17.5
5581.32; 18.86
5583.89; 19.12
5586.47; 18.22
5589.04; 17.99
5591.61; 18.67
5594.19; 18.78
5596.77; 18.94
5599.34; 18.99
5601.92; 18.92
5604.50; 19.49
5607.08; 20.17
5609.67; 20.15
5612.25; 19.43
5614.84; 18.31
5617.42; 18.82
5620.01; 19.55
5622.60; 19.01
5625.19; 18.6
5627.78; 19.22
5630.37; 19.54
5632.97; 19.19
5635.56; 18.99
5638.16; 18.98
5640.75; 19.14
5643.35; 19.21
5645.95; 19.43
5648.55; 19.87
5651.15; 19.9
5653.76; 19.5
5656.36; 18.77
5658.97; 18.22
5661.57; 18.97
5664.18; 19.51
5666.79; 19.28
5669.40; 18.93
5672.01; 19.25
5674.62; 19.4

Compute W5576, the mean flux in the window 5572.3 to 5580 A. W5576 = 17.6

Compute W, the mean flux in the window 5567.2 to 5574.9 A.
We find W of 18.9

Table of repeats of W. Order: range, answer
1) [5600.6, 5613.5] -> 19.6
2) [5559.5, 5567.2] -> 19.7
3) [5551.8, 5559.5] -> 20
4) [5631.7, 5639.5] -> 19.1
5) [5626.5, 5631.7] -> 19.4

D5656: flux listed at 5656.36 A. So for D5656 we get 18.77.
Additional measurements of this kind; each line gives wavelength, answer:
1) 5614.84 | 18.31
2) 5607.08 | 20.17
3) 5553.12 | 19.94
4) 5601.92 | 18.92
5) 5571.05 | 19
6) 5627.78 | 19.22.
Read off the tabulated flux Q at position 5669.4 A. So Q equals 18.93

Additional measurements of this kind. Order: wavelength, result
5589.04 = 17.99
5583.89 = 19.12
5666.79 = 19.28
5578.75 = 17.5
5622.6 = 19.01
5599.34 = 18.99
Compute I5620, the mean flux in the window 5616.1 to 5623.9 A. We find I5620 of 19.1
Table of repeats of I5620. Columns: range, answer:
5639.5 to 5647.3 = 19.3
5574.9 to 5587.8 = 18.2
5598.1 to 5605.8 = 19.1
